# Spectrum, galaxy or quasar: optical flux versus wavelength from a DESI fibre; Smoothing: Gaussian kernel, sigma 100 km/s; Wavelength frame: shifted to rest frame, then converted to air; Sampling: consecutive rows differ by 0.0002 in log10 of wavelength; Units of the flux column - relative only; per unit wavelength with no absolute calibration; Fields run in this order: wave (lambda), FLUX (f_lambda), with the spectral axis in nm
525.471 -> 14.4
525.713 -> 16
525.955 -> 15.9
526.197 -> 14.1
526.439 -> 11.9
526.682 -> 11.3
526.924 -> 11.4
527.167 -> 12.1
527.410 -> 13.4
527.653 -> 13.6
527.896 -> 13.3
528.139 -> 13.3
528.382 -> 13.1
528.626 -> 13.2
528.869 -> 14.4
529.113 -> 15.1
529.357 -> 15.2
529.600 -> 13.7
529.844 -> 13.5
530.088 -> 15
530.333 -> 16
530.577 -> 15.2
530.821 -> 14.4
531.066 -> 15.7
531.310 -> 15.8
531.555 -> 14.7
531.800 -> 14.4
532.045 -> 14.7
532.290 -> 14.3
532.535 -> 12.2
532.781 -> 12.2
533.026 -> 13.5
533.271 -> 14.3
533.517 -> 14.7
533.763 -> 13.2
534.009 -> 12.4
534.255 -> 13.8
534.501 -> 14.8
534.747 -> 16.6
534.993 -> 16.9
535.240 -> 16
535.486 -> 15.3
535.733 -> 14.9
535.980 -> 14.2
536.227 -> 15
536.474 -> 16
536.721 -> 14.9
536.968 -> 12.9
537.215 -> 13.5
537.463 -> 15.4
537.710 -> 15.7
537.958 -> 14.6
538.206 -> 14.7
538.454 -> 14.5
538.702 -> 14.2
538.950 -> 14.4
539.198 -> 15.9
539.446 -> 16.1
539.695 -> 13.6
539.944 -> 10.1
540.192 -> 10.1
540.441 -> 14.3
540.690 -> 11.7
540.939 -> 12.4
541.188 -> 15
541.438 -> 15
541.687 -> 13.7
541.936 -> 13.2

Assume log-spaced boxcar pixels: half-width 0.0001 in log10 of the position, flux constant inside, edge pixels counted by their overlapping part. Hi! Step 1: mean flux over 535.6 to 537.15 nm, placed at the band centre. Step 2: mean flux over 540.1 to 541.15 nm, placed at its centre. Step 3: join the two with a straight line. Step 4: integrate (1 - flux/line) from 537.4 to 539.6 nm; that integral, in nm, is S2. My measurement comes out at -0.247 nm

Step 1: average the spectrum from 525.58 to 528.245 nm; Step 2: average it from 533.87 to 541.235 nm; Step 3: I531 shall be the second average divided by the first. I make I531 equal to 1.08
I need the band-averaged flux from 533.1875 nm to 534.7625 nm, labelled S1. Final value 14.1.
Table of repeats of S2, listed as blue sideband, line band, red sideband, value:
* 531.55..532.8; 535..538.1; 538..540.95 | -0.292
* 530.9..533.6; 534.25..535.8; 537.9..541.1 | -0.182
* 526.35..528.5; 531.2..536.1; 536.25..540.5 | -0.338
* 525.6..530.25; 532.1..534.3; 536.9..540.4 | 0.065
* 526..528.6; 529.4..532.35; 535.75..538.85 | -0.286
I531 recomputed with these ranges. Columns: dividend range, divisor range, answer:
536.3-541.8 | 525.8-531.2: 1.01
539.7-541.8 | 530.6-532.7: 0.88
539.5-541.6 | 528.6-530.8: 0.88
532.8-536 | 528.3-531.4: 1.00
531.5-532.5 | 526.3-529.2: 1.10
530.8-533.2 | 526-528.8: 1.10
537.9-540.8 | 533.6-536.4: 0.92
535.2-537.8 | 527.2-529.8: 1.08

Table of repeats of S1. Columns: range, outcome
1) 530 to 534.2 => 14.3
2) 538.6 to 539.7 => 15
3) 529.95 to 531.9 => 15.1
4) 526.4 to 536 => 14.1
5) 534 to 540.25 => 14.6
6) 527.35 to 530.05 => 13.8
